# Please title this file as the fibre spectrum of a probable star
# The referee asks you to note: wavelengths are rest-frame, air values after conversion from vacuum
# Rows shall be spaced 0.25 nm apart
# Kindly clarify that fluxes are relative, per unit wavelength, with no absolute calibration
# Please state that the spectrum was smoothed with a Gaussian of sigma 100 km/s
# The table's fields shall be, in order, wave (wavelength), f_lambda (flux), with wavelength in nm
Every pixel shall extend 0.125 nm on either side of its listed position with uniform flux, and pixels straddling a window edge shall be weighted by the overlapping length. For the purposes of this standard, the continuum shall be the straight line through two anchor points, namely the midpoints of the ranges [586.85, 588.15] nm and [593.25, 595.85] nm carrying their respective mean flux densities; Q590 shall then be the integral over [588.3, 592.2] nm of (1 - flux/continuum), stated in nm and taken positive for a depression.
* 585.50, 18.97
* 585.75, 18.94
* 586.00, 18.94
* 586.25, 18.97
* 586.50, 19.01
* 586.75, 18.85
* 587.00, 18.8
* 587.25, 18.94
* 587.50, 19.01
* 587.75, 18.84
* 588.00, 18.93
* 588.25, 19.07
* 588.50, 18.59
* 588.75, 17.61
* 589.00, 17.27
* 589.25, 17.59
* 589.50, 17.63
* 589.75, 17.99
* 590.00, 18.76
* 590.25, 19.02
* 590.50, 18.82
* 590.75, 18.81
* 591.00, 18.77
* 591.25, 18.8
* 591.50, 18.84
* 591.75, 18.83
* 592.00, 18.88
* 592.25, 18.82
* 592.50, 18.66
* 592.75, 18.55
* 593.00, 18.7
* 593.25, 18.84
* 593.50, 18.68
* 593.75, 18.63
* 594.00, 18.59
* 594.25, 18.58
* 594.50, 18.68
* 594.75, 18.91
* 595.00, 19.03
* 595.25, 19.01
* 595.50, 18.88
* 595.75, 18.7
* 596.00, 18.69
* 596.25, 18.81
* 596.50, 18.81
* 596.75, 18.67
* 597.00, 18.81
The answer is 0.09 nm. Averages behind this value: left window 18.9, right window 18.8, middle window 18.4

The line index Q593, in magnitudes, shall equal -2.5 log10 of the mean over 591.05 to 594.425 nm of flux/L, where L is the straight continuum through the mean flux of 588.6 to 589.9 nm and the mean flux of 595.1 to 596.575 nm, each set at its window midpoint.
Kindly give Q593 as -0.03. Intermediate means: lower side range 17.7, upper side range 18.8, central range 18.7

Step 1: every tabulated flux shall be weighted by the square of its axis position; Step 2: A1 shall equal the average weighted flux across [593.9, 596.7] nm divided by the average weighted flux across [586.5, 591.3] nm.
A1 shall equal 1.0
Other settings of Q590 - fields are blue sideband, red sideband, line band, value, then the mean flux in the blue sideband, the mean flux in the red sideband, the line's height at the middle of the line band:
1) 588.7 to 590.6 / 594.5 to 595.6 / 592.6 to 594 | 0.00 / 18.1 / 18.9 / 18.7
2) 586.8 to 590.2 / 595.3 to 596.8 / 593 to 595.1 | -0.01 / 18.4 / 18.8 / 18.7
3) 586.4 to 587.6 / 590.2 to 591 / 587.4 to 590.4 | 0.08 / 18.9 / 18.9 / 18.9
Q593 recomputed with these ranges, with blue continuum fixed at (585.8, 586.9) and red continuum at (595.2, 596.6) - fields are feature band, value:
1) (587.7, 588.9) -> 0.02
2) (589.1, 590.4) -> 0.04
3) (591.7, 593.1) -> 0.01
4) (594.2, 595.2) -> 0.00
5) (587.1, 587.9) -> 0.00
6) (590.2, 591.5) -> 0.00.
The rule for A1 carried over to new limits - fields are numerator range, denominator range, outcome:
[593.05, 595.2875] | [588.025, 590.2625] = 1.05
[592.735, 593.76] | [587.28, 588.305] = 1.01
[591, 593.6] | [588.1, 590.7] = 1.04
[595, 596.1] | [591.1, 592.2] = 1.01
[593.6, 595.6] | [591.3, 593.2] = 1.01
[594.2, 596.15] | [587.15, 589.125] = 1.04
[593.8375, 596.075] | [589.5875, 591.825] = 1.02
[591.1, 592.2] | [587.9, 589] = 1.04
